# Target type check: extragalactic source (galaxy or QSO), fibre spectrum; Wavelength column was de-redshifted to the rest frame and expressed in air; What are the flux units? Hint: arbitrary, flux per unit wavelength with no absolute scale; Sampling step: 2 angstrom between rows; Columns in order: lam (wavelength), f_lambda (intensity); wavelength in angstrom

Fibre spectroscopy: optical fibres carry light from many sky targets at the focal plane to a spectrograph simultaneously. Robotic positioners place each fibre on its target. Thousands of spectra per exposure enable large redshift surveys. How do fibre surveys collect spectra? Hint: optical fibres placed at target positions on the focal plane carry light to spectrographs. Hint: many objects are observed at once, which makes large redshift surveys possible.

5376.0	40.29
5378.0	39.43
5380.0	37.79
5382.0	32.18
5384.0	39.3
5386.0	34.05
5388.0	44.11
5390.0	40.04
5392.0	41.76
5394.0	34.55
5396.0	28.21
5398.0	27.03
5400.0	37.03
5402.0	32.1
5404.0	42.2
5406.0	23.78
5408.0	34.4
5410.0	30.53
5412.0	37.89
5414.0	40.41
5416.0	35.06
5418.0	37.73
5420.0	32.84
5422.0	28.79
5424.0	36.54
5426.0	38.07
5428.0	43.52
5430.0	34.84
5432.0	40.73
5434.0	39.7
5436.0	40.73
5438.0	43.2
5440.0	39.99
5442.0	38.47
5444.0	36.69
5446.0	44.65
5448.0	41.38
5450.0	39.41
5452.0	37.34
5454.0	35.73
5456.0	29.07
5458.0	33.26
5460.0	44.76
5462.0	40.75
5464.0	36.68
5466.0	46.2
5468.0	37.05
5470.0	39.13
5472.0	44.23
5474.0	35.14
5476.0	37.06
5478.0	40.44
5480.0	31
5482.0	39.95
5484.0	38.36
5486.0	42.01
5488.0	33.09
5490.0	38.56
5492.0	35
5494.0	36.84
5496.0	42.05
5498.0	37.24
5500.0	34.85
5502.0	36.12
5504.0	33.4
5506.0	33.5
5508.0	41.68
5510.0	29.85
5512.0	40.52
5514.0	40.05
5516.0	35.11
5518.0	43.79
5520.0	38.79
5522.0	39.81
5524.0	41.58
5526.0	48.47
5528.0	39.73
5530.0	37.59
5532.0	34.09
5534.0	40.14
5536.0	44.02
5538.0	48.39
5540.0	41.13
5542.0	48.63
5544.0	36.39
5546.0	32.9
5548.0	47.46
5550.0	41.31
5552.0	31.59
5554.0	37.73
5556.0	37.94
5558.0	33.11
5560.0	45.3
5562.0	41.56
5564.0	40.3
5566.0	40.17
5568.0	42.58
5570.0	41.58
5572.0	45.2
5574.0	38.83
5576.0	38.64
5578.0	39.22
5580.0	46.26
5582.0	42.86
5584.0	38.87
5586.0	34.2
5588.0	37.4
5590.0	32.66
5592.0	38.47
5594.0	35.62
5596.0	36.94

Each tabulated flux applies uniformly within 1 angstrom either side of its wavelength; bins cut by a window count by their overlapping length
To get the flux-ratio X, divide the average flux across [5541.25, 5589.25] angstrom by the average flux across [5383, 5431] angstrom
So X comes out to 1.12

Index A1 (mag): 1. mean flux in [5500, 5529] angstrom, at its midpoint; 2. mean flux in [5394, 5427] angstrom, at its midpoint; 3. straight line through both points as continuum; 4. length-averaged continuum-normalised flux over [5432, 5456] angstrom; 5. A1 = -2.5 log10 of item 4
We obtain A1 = -0.11 mag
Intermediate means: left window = 33.9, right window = 38.6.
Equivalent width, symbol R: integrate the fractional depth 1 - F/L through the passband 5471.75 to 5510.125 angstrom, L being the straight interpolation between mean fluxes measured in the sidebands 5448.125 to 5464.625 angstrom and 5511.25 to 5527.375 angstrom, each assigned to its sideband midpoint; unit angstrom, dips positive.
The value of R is 2.23 angstrom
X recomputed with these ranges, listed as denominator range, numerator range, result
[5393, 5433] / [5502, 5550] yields 1.14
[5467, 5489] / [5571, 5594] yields 1.03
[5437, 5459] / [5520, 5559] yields 1.05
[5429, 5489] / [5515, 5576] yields 1.05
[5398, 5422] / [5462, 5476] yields 1.15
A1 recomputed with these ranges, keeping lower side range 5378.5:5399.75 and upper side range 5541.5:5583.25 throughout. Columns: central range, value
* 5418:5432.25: 0.02 mag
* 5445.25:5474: -0.04 mag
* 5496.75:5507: 0.11 mag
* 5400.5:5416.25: 0.06 mag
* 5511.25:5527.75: -0.05 mag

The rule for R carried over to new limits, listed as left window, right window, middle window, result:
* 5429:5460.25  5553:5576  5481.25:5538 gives 1.3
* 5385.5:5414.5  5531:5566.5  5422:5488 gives -3.1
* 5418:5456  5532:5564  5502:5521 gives 1.1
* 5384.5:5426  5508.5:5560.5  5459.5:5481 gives -1.0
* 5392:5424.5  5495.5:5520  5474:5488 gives -0.4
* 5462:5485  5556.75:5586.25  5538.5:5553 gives 0.0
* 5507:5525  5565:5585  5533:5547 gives -0.6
